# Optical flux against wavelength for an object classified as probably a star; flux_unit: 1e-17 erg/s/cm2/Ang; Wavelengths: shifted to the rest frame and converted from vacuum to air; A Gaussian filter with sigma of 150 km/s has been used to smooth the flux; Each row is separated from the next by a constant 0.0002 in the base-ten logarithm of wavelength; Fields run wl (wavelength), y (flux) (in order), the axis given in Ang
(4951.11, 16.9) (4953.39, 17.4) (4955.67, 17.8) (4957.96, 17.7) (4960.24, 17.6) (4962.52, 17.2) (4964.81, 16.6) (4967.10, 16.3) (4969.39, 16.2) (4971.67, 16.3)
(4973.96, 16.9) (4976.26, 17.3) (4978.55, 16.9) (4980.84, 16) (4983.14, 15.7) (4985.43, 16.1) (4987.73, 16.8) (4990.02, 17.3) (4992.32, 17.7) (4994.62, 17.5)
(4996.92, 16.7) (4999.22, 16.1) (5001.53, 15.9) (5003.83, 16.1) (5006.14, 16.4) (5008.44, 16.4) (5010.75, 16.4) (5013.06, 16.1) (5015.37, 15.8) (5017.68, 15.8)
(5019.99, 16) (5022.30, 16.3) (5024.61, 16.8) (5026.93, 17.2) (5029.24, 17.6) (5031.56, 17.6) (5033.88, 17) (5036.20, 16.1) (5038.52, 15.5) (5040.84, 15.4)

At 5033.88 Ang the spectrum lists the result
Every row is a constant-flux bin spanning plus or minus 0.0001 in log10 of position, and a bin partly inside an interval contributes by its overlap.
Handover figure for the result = 17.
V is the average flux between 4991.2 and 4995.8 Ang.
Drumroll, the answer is 17.6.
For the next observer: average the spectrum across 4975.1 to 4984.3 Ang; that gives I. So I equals 16.5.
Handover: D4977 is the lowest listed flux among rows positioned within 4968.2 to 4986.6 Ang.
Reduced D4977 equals 15.7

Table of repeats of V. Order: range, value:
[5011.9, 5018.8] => 15.9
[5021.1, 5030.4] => 17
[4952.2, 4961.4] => 17.6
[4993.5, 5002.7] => 16.5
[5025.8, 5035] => 17.4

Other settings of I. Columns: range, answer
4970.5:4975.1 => 16.6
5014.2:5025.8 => 16.1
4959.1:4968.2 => 16.9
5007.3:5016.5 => 16.2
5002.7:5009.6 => 16.3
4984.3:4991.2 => 16.7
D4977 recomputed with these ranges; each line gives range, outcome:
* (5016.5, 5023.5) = 15.8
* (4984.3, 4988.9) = 16.1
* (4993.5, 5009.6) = 15.9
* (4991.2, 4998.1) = 16.7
